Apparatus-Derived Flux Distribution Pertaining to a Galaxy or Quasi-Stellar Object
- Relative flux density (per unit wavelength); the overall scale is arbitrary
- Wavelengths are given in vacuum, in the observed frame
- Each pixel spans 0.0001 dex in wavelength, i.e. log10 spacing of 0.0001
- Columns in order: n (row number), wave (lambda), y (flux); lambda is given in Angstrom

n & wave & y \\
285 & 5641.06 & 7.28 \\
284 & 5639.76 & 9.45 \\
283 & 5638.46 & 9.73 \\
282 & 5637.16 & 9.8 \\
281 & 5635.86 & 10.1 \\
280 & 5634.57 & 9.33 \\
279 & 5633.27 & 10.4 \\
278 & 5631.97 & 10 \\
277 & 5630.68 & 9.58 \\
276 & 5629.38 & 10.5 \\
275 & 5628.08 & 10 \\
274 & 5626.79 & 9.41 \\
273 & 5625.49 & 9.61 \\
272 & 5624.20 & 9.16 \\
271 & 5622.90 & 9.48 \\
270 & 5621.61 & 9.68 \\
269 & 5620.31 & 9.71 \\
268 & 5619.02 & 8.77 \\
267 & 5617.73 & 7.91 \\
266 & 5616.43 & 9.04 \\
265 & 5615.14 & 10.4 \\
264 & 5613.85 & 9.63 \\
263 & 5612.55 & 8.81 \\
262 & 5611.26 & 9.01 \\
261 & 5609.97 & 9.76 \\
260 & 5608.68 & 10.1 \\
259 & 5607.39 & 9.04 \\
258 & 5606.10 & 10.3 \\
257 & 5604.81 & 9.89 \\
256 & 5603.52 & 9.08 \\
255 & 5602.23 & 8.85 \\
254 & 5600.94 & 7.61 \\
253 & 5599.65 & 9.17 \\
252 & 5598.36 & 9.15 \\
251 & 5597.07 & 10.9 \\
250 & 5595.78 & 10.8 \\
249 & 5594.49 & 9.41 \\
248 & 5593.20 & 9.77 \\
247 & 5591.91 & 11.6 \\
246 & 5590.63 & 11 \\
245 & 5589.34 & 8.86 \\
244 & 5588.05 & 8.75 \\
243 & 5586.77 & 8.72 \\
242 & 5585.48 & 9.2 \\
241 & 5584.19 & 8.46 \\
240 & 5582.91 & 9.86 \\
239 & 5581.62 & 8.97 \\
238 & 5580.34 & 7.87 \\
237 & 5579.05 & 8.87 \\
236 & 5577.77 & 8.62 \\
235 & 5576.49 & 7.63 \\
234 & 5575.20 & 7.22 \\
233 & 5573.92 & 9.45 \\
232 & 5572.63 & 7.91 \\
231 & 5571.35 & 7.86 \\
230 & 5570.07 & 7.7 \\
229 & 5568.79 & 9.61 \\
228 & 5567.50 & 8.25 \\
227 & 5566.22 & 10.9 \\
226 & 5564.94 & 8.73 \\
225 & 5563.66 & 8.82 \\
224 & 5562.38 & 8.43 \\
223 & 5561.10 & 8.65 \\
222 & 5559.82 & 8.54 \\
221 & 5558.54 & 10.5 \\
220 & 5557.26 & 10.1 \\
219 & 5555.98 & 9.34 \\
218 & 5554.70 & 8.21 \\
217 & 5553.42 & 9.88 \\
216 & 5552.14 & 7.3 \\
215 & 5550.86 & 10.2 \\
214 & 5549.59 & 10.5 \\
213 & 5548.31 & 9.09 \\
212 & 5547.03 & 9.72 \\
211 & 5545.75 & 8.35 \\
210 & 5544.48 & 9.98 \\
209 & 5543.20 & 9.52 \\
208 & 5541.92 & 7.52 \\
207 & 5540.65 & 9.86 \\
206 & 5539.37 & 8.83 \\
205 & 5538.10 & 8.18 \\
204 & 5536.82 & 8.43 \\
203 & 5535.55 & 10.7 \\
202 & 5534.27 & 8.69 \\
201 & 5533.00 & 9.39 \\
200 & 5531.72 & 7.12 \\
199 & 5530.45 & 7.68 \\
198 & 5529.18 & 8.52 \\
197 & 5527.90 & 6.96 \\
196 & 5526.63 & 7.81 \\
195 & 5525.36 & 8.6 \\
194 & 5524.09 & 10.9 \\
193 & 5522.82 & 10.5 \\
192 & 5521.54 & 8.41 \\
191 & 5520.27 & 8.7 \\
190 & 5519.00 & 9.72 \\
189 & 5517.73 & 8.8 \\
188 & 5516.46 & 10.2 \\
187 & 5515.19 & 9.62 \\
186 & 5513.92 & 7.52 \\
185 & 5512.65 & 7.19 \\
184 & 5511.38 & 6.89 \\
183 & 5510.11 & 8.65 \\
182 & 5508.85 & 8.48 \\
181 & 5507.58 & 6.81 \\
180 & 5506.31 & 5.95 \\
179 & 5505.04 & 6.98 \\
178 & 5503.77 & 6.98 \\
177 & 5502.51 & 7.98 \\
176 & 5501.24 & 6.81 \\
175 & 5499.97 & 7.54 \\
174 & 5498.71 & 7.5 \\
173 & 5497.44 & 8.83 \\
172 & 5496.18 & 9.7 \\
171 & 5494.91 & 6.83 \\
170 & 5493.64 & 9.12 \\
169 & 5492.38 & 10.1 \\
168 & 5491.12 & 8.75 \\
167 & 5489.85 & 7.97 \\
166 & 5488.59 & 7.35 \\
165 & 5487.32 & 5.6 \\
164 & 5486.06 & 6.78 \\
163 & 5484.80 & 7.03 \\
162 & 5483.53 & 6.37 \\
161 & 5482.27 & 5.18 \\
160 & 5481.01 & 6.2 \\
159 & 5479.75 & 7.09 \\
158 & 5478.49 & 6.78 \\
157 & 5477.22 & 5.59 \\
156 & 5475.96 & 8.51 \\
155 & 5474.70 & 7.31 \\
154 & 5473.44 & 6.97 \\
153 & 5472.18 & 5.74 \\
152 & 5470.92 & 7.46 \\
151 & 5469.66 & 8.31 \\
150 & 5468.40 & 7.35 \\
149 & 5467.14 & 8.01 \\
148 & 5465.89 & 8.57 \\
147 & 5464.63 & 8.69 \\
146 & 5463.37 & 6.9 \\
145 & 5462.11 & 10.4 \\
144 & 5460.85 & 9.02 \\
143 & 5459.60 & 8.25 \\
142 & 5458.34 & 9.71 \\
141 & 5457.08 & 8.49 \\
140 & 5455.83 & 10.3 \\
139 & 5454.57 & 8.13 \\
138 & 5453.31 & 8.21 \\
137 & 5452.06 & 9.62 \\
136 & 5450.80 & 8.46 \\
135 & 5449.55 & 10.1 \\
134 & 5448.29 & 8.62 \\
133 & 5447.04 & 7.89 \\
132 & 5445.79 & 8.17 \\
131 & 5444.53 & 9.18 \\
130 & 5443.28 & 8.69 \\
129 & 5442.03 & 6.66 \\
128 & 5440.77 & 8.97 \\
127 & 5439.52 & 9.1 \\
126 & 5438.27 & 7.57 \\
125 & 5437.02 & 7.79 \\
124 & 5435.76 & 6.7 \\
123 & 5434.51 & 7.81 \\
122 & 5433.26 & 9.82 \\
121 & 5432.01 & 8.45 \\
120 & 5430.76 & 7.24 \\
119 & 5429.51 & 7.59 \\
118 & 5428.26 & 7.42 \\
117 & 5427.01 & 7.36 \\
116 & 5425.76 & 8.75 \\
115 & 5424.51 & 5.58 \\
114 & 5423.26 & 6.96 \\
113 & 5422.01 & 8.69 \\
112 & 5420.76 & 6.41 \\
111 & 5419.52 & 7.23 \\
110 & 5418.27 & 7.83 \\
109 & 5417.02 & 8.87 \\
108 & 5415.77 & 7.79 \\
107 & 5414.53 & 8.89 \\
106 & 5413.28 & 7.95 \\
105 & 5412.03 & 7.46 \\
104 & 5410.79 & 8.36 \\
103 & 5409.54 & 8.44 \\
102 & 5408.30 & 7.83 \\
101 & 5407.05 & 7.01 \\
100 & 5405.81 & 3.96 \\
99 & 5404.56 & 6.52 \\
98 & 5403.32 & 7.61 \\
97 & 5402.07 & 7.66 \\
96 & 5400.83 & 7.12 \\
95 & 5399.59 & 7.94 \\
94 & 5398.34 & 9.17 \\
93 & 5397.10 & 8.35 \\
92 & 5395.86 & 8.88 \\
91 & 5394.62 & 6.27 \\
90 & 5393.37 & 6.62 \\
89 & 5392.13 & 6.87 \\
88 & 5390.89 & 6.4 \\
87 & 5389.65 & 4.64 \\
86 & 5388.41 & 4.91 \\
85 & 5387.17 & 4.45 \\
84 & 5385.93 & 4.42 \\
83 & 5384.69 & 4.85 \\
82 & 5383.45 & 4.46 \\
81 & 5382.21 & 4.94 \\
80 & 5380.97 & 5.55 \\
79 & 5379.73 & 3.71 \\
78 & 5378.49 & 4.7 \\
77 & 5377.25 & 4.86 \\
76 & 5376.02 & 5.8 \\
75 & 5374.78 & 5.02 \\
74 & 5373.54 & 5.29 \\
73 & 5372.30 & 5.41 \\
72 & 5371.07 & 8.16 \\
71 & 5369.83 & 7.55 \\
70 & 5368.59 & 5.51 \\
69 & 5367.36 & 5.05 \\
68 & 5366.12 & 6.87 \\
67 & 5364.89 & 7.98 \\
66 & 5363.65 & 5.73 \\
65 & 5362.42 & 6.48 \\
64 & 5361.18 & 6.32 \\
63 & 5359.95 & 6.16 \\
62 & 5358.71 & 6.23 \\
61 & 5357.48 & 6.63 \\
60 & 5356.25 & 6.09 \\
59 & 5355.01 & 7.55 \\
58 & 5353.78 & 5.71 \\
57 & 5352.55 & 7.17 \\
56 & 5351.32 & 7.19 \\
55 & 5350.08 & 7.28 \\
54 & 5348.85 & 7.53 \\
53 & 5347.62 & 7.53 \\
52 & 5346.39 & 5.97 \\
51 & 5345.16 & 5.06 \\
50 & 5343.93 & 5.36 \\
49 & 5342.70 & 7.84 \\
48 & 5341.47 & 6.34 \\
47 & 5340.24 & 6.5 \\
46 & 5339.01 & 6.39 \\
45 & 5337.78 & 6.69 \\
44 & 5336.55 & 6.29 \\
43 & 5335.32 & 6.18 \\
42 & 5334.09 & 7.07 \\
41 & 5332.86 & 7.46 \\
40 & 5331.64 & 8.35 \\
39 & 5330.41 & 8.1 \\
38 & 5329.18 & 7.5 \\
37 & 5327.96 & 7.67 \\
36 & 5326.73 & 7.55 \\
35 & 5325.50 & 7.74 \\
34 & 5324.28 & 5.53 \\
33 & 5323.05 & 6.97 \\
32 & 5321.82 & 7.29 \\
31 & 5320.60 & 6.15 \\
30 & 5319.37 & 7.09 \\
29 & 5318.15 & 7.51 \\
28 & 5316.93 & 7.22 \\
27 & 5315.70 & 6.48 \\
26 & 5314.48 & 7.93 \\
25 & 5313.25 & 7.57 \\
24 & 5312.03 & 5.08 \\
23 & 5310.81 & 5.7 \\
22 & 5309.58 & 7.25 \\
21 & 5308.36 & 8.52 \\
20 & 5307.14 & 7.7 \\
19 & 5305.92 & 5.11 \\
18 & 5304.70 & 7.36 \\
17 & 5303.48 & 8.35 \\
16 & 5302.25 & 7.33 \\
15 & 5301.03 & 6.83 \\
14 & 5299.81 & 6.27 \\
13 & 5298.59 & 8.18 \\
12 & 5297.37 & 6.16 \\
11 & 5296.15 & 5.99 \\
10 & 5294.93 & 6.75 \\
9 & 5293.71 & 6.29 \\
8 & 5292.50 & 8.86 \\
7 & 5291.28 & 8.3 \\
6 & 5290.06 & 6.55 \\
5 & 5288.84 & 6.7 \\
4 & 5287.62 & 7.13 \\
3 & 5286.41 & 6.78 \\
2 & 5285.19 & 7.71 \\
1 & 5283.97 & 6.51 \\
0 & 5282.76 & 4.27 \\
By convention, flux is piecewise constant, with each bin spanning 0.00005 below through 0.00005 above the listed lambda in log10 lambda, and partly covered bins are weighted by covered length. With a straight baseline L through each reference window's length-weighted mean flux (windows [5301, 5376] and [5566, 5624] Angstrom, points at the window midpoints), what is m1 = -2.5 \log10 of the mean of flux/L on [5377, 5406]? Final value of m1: 0.20 mag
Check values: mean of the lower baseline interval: 6.77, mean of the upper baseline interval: 9.18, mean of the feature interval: 6.08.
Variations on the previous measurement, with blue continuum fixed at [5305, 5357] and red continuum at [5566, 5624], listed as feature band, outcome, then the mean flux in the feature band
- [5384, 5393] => 0.37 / 5.26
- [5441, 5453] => -0.09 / 8.6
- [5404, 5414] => 0.05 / 7.21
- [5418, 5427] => 0.05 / 7.33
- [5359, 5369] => 0.14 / 6.28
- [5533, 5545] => -0.05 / 9.09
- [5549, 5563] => -0.05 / 9.24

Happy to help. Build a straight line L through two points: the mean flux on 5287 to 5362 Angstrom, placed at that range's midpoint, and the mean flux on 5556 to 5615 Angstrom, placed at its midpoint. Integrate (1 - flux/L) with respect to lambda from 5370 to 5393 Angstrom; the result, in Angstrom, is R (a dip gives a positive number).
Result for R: 6.5 Angstrom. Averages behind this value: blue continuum 6.91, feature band 5.31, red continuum 9.18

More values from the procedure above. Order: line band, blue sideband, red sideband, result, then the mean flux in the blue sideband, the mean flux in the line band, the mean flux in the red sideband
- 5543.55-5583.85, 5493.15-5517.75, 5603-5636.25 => -0.93 Angstrom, 7.89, 8.94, 9.57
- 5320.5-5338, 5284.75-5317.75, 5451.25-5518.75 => 0.06 Angstrom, 7.04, 7.14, 7.84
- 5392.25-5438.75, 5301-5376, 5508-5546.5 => -0.30 Angstrom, 6.77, 7.61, 8.72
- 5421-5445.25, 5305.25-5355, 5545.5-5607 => -0.15 Angstrom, 6.9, 7.89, 9.14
